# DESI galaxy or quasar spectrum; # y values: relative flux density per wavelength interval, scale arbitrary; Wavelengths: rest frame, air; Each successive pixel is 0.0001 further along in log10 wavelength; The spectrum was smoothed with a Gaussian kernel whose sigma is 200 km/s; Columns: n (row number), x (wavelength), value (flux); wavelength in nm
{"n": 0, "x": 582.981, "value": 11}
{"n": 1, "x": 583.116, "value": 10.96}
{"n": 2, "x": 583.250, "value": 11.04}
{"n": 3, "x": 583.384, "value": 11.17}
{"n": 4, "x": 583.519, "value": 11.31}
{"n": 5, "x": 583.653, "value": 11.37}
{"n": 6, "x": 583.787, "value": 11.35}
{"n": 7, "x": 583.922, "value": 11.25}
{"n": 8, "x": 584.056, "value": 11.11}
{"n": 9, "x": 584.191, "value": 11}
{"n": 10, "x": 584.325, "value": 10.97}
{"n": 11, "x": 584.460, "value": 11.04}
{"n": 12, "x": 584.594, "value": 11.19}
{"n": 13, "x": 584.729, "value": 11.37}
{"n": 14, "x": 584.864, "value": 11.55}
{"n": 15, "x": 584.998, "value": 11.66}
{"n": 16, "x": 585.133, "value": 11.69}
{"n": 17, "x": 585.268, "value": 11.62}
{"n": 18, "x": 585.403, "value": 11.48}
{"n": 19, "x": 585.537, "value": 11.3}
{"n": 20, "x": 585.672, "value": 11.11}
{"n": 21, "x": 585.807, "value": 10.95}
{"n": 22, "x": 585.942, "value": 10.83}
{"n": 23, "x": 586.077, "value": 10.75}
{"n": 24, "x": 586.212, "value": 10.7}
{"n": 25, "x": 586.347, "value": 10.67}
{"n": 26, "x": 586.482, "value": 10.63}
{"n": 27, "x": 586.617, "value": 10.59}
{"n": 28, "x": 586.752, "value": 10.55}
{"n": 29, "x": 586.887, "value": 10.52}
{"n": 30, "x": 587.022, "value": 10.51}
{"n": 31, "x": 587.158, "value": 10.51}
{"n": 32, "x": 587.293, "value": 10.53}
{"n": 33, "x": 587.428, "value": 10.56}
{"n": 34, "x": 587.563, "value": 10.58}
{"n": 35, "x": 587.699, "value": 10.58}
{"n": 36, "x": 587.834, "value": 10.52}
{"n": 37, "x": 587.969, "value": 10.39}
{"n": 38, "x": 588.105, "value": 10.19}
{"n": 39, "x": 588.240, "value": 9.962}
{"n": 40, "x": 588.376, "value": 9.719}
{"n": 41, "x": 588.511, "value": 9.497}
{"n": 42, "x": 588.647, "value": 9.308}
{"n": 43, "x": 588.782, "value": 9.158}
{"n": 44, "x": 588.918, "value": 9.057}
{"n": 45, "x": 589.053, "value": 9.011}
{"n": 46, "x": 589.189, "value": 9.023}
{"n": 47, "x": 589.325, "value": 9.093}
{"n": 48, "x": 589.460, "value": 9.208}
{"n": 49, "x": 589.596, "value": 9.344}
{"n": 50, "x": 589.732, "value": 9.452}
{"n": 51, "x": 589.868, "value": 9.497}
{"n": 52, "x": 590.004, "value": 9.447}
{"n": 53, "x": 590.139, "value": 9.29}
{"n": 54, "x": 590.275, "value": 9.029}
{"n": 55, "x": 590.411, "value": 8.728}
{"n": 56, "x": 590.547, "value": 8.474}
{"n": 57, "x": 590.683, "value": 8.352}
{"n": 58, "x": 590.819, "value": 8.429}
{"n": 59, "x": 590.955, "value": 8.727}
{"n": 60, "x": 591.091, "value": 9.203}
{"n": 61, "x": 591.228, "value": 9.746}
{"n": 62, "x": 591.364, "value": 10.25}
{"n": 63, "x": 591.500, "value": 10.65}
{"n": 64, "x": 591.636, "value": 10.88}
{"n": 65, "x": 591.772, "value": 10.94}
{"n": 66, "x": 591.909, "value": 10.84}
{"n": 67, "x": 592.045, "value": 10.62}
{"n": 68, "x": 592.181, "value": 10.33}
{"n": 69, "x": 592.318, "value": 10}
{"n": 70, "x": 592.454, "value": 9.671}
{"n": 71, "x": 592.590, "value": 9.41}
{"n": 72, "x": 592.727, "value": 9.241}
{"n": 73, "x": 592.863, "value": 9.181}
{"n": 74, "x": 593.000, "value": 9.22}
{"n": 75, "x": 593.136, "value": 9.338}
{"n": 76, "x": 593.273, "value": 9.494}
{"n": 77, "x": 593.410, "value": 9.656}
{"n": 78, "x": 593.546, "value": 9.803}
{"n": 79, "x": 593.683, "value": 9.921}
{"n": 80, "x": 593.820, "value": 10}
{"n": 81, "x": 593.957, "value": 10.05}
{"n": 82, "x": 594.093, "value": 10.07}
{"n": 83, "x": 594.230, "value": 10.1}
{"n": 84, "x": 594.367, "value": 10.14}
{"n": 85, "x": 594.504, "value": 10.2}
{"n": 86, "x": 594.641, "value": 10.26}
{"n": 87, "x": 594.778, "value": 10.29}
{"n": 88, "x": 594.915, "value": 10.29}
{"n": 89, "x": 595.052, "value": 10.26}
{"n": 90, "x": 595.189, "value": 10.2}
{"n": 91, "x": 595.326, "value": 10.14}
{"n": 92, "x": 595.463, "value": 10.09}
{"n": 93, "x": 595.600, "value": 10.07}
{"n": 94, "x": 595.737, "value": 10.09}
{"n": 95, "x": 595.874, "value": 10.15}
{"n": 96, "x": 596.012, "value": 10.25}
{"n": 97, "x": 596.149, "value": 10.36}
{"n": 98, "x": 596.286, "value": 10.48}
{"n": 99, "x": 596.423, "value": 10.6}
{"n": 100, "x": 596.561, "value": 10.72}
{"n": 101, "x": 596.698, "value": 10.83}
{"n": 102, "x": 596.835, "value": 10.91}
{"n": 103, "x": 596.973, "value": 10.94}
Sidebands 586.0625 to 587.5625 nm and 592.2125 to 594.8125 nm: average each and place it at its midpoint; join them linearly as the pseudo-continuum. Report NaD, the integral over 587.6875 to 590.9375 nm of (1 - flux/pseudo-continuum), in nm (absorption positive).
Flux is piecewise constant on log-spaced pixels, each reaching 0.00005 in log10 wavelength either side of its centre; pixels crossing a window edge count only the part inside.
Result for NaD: 0.304 nm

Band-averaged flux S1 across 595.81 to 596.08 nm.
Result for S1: 10.2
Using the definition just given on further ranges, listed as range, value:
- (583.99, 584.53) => 11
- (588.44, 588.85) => 9.33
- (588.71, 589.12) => 9.1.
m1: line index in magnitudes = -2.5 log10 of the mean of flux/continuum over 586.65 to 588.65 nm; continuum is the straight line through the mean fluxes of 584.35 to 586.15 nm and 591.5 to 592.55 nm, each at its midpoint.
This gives 0.07 mag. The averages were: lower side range 11.3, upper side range 10.5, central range 10.3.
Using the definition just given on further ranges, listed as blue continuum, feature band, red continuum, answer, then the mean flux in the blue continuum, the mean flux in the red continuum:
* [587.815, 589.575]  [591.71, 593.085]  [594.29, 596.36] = 0.00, 9.52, 10.2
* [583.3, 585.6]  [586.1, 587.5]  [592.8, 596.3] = 0.04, 11.3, 10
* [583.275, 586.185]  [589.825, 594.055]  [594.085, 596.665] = 0.10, 11.2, 10.3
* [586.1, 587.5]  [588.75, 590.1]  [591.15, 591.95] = 0.14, 10.6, 10.5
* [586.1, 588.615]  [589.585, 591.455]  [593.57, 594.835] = 0.12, 10.4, 10.1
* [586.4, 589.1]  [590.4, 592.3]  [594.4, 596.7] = 0.05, 10.1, 10.3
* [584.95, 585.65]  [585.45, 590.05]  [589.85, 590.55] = 0.02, 11.5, 9.11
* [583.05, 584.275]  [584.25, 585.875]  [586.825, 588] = -0.04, 11.2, 10.5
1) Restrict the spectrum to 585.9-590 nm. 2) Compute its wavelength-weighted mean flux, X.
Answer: 10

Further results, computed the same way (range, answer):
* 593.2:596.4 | 10.1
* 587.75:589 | 9.76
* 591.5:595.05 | 10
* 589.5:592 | 9.52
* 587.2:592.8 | 9.69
